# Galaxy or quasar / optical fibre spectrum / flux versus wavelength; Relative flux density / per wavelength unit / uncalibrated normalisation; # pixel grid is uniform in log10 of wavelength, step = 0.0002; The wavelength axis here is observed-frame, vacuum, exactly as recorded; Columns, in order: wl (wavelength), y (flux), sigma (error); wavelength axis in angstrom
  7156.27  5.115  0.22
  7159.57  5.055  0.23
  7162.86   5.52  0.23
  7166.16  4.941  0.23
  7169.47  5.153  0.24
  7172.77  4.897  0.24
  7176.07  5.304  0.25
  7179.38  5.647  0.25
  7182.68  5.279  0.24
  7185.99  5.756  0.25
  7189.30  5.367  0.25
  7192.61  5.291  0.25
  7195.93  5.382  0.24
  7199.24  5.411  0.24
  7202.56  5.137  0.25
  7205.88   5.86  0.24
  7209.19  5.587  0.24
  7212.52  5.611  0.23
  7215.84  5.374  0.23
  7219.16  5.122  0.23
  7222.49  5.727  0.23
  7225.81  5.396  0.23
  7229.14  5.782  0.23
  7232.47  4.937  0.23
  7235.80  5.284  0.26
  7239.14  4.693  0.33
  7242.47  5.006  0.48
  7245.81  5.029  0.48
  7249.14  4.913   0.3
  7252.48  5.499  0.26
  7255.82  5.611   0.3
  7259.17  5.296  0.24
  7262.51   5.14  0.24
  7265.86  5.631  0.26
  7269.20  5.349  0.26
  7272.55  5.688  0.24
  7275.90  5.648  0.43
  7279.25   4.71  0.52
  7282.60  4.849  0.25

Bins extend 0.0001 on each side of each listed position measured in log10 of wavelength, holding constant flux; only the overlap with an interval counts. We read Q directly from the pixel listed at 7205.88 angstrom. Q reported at 5.86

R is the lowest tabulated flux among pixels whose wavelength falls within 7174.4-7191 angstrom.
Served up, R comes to 5.279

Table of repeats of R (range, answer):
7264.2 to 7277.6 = 5.349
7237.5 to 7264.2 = 4.693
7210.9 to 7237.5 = 4.937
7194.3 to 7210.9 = 5.137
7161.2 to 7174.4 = 4.897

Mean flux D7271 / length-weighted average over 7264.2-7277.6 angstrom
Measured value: 5.58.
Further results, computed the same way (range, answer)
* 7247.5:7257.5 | 5.34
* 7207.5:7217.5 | 5.53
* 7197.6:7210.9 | 5.5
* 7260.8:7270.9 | 5.38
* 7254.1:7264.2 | 5.35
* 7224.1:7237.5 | 5.35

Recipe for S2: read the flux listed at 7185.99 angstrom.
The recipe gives 5.756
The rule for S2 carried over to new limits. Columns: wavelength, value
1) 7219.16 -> 5.122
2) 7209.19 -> 5.587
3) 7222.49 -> 5.727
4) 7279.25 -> 4.71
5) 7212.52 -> 5.611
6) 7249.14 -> 4.913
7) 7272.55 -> 5.688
